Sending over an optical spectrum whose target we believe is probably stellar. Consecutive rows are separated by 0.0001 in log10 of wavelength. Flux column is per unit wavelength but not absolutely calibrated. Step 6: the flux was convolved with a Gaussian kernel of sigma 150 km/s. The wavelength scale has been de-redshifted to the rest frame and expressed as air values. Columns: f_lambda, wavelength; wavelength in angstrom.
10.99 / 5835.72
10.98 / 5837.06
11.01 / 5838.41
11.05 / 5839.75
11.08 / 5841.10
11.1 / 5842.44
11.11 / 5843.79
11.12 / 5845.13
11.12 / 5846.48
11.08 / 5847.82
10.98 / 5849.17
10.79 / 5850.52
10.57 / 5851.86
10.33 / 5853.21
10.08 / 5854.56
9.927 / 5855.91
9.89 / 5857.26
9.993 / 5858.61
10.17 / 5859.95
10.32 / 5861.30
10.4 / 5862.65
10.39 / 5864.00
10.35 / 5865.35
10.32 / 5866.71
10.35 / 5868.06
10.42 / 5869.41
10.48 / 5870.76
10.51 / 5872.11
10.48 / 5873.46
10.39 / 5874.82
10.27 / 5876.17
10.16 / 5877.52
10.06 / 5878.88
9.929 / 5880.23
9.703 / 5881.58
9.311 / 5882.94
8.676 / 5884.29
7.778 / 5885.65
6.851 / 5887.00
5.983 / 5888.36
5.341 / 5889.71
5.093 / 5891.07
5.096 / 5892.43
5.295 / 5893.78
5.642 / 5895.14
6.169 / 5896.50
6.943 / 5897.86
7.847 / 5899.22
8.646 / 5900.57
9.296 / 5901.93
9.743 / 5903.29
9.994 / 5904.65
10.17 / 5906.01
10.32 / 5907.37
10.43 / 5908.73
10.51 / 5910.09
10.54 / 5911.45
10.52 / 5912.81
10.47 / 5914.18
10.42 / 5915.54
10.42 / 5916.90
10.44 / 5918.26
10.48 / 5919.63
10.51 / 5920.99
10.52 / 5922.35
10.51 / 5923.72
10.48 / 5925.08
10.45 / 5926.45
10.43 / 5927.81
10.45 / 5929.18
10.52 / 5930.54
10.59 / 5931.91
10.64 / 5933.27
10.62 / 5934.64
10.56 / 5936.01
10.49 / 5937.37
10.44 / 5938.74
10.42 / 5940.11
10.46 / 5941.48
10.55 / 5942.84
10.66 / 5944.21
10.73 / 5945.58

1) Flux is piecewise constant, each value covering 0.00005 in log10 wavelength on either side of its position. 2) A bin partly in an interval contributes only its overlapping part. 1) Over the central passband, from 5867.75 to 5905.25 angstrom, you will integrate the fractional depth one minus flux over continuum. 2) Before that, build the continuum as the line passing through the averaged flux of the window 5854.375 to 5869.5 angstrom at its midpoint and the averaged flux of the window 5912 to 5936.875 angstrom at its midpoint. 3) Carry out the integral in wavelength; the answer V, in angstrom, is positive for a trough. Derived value 6.9 angstrom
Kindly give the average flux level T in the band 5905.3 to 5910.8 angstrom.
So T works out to 10.4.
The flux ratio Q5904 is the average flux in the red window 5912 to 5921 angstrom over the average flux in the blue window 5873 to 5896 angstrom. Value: 1.3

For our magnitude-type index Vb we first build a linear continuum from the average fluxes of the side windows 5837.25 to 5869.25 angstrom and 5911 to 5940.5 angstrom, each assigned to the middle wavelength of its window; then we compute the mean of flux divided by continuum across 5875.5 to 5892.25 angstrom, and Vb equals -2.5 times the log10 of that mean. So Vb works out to 0.28 mag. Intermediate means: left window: 10.6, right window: 10.5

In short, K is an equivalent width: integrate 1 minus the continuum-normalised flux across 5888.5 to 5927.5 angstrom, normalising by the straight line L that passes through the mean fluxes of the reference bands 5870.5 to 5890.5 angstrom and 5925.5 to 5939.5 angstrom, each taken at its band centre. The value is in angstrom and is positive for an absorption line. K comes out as 3.5 angstrom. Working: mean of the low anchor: 9.01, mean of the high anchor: 10.5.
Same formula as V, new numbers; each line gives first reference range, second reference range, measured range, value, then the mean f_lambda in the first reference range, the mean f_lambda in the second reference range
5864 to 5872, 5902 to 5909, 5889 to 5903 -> 4.8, 10.4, 10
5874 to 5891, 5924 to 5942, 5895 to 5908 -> 1.0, 8.59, 10.5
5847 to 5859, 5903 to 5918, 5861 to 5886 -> 0.9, 10.4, 10.3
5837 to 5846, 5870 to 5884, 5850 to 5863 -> 0.5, 11.1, 10.1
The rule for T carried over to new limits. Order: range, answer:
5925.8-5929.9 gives 10.5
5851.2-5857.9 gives 10.1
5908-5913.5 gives 10.5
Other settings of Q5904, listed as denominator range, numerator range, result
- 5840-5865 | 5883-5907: 0.70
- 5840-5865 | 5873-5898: 0.74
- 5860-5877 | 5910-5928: 1.01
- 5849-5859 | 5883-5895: 0.62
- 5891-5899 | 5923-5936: 1.79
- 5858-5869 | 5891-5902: 0.64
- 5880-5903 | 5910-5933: 1.44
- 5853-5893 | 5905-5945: 1.13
